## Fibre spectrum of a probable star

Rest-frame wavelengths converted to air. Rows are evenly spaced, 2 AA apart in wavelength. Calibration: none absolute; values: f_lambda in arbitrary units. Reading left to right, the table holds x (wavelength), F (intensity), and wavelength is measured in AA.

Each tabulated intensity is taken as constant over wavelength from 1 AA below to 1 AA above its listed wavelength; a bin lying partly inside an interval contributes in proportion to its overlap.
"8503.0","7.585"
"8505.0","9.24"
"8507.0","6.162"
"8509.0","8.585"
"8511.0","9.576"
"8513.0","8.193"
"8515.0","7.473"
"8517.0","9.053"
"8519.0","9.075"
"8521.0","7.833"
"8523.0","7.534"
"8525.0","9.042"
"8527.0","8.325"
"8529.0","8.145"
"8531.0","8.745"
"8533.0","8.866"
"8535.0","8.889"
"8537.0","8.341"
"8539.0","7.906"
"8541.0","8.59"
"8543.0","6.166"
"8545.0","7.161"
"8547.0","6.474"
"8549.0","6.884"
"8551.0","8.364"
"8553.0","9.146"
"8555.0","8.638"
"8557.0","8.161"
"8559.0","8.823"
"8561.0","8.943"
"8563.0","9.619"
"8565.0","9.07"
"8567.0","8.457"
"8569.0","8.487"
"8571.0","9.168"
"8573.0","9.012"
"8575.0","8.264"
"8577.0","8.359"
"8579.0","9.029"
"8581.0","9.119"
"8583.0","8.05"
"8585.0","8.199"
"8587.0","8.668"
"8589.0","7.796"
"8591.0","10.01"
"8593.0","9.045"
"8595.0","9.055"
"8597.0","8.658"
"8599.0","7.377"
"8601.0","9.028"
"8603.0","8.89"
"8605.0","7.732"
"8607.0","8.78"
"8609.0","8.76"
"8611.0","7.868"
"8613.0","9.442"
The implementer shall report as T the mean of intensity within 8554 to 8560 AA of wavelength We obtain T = 8.54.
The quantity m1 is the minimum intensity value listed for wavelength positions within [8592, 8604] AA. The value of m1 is 7.377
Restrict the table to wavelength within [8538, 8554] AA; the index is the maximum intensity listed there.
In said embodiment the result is 9.146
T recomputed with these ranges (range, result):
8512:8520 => 8.45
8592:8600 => 8.53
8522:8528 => 8.3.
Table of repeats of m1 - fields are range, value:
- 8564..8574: 8.457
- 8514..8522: 7.473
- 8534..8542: 7.906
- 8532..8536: 8.866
